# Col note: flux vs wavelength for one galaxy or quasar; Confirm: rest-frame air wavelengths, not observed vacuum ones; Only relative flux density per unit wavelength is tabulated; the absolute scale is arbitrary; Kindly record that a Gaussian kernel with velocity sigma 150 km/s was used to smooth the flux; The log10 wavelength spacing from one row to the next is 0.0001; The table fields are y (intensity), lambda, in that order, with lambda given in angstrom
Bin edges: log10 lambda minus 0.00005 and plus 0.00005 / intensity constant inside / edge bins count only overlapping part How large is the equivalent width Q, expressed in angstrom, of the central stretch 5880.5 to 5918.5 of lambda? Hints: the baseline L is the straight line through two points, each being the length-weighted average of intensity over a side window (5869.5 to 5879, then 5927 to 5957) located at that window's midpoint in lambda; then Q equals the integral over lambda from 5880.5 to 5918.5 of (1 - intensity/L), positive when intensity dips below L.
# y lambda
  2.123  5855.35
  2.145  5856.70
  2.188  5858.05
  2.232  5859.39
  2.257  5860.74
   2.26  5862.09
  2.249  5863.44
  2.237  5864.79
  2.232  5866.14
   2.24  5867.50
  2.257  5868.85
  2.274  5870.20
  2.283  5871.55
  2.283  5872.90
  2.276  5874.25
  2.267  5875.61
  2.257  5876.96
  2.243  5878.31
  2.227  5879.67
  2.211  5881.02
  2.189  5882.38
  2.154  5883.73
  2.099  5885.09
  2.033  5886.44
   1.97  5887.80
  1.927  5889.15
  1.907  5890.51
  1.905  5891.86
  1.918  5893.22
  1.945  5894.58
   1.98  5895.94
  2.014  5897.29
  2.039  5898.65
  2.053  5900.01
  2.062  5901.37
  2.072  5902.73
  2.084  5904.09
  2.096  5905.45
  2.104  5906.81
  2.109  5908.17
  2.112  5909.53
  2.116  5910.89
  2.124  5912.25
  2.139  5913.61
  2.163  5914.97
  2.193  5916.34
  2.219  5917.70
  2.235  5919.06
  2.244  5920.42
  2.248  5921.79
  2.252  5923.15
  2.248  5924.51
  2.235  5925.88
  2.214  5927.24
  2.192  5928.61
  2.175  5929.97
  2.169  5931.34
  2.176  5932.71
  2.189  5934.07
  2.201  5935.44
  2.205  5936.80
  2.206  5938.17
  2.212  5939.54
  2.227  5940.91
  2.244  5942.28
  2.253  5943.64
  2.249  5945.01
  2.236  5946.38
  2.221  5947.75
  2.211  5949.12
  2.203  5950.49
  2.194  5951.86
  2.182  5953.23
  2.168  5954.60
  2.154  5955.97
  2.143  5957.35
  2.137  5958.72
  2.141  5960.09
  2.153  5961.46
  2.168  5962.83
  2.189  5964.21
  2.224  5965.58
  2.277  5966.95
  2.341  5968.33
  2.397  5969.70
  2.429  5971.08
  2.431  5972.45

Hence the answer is 2.96 angstrom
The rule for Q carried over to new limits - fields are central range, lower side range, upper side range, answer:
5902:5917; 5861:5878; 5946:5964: 0.69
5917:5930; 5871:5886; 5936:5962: -0.13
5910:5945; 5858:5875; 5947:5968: 0.09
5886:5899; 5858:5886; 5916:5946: 1.56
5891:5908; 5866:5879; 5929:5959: 1.62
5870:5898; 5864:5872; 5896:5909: 0.76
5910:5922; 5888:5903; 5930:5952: -0.56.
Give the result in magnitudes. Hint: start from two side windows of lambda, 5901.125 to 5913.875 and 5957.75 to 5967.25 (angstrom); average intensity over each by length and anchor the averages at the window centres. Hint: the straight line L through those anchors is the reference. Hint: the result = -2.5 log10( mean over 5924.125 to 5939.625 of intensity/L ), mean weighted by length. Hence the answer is -0.031 mag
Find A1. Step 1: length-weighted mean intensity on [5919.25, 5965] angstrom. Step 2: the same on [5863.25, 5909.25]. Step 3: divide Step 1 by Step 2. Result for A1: 1.0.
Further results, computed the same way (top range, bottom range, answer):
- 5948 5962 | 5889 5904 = 1.09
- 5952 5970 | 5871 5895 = 1.04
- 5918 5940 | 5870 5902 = 1.05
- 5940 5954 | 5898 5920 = 1.05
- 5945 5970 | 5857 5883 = 0.98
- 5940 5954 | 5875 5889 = 1.03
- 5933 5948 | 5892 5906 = 1.10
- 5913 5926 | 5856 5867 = 1.00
